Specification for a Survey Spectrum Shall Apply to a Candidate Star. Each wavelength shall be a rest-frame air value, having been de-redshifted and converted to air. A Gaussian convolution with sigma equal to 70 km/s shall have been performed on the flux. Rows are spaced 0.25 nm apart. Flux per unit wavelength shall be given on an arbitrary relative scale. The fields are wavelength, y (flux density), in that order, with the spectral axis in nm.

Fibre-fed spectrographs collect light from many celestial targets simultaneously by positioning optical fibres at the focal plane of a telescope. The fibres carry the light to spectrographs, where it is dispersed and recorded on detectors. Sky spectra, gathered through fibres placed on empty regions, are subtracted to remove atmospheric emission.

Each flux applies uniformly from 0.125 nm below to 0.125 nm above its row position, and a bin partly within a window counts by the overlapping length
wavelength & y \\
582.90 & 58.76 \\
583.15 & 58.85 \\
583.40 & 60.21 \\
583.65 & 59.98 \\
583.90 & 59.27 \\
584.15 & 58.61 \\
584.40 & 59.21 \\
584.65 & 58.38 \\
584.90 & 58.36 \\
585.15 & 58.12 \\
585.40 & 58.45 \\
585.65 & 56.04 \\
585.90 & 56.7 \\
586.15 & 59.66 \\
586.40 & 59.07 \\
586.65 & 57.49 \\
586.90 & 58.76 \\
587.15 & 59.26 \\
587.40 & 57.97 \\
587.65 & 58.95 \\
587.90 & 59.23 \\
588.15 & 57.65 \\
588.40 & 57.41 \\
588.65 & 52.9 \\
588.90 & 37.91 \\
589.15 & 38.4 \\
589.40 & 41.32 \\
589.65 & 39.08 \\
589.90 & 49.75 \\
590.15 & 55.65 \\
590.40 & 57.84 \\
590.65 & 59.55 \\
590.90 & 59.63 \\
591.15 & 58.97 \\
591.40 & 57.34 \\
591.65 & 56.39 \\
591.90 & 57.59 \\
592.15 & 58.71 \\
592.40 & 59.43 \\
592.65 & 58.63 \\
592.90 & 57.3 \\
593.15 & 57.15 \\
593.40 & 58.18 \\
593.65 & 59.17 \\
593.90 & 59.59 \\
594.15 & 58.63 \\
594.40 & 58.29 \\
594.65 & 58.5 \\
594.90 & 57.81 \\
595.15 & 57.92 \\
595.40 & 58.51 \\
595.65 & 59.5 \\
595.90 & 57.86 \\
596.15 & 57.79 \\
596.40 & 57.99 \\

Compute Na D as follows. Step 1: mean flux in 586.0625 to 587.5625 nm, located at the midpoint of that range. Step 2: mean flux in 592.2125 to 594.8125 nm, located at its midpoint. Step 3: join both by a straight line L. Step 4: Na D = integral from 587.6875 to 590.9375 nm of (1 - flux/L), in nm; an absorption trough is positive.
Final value 0.41 nm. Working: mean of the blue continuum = 58.7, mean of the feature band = 51.2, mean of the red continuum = 58.5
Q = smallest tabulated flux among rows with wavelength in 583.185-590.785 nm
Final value 37.91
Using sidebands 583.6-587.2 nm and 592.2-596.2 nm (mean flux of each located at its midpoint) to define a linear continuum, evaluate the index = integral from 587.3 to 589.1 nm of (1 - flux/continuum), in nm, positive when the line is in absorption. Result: 0.14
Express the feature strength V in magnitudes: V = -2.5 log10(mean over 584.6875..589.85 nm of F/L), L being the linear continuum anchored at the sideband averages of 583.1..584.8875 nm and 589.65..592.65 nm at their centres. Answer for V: 0.08 mag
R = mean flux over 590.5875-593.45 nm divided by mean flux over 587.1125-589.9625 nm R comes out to 1.2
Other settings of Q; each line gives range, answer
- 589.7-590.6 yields 49.75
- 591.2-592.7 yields 56.39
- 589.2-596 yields 39.08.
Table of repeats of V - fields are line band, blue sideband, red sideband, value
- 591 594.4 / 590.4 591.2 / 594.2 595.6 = 0.010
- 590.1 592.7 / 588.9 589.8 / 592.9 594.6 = -0.205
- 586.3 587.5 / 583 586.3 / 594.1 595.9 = 0.001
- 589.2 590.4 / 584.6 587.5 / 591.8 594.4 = 0.231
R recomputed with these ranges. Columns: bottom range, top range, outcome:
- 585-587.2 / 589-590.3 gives 0.77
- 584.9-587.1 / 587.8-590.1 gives 0.83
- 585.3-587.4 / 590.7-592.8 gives 1.00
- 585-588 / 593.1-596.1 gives 1.00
